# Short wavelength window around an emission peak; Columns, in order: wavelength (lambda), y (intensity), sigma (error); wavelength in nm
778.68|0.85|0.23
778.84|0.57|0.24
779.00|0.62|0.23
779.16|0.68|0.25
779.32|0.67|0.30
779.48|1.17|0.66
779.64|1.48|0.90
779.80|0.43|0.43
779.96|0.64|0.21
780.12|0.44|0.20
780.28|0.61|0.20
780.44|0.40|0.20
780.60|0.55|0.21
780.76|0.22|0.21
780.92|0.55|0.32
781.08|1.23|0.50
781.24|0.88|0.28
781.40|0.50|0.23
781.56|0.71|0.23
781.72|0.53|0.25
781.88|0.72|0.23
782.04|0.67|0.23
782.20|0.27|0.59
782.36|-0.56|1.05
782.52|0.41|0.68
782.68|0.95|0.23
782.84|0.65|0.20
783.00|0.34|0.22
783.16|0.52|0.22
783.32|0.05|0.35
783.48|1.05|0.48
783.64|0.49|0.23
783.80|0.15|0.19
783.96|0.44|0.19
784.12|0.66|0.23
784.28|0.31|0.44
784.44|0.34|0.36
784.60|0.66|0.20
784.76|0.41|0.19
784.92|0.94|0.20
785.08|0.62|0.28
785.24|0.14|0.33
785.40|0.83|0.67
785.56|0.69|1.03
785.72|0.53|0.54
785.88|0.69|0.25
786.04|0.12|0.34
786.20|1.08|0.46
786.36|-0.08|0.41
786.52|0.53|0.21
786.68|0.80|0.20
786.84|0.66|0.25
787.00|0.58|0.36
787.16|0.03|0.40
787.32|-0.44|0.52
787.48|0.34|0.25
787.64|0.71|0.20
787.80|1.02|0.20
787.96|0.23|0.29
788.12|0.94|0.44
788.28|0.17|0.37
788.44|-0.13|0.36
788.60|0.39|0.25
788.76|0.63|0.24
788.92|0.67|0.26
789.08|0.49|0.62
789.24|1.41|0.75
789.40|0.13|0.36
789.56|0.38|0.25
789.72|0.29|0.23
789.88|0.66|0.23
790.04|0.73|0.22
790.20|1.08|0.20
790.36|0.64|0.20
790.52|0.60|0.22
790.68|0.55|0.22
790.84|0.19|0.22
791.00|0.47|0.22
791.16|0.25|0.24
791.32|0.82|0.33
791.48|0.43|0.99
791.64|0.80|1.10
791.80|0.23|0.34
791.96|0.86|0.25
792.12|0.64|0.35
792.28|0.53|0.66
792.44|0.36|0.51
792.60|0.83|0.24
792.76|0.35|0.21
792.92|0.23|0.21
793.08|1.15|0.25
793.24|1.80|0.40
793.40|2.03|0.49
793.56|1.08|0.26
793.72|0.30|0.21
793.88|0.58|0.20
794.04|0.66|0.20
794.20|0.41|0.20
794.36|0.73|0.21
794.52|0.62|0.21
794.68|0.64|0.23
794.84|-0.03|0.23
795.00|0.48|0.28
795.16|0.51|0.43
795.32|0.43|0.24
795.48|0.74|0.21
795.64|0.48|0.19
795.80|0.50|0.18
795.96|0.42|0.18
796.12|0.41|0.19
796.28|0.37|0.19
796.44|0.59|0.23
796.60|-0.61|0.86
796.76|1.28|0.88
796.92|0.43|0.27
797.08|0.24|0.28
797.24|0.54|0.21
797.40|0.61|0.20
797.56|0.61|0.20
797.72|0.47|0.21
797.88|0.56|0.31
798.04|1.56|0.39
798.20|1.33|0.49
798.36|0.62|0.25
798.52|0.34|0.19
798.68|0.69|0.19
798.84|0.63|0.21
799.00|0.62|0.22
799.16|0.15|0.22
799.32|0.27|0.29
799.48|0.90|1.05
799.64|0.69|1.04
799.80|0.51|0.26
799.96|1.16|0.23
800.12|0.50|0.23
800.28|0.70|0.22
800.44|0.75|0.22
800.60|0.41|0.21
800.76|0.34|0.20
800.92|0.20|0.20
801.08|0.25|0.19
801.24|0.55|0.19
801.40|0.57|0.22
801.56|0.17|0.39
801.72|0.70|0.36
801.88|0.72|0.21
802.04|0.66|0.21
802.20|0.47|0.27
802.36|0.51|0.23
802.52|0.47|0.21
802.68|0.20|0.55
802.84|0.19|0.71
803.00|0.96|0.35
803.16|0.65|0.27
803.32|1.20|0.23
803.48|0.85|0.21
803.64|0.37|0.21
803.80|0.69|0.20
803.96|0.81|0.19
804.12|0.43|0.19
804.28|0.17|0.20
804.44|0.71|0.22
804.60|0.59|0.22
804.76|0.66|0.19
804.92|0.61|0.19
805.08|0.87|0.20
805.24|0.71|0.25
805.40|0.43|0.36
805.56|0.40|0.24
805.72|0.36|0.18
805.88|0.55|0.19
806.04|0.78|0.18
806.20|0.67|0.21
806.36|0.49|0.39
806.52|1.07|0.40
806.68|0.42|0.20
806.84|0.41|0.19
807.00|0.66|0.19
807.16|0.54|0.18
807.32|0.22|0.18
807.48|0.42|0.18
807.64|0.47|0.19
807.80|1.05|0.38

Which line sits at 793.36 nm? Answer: H-gamma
